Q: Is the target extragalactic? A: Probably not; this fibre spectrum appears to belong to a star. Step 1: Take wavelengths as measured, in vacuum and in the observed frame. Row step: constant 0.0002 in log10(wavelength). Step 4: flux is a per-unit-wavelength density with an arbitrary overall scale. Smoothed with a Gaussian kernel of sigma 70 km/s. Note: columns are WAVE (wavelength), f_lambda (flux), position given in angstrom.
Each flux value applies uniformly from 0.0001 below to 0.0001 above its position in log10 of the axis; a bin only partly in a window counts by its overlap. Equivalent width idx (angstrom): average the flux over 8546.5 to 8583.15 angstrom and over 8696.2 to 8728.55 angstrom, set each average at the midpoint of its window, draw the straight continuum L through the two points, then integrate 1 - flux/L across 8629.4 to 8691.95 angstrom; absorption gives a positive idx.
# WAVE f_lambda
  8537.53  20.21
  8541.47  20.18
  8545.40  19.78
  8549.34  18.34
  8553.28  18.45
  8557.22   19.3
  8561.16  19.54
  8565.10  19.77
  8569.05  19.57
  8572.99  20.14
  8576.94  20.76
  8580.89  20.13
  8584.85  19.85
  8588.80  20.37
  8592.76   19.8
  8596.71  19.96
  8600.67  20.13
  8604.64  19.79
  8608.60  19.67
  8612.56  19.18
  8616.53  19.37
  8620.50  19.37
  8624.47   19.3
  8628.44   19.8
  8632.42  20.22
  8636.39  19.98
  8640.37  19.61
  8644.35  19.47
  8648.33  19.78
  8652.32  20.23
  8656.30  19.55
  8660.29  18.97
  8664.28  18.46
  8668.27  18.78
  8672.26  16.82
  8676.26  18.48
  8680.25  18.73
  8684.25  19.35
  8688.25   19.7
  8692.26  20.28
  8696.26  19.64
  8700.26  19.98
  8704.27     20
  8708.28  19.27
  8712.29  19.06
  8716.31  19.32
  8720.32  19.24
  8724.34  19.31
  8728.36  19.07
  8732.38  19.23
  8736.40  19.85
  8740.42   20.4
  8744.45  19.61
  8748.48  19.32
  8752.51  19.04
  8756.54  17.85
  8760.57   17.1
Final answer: 0.75 angstrom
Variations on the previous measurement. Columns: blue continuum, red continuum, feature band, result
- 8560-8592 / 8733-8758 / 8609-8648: 0.4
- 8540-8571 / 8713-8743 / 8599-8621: -0.2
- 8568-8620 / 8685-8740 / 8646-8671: 0.6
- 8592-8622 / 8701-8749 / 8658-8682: 1.5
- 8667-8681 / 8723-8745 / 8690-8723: -1.2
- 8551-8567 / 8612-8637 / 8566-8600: -1.2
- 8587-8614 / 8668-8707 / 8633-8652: -0.2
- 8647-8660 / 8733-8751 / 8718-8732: 0.4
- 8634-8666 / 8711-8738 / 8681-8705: -0.5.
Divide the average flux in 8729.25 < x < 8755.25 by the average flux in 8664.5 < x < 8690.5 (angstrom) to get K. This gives 1.05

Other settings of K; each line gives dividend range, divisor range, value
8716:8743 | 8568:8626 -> 0.98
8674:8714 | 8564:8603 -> 0.97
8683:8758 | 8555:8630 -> 0.98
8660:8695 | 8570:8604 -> 0.94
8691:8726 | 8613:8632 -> 1.00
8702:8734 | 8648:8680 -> 1.03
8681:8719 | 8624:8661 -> 0.99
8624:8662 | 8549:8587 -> 1.00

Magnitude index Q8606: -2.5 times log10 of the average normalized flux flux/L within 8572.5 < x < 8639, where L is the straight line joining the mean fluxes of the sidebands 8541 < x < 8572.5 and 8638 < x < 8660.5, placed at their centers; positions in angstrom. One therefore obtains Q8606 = -0.02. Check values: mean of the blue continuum 19.4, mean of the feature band 19.9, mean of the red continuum 19.7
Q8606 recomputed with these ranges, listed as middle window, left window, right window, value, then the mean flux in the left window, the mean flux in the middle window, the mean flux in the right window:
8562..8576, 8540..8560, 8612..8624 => -0.04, 19.2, 19.9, 19.3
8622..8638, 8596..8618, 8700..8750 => -0.01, 19.7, 19.8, 19.5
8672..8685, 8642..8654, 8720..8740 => 0.07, 19.8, 18.5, 19.4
